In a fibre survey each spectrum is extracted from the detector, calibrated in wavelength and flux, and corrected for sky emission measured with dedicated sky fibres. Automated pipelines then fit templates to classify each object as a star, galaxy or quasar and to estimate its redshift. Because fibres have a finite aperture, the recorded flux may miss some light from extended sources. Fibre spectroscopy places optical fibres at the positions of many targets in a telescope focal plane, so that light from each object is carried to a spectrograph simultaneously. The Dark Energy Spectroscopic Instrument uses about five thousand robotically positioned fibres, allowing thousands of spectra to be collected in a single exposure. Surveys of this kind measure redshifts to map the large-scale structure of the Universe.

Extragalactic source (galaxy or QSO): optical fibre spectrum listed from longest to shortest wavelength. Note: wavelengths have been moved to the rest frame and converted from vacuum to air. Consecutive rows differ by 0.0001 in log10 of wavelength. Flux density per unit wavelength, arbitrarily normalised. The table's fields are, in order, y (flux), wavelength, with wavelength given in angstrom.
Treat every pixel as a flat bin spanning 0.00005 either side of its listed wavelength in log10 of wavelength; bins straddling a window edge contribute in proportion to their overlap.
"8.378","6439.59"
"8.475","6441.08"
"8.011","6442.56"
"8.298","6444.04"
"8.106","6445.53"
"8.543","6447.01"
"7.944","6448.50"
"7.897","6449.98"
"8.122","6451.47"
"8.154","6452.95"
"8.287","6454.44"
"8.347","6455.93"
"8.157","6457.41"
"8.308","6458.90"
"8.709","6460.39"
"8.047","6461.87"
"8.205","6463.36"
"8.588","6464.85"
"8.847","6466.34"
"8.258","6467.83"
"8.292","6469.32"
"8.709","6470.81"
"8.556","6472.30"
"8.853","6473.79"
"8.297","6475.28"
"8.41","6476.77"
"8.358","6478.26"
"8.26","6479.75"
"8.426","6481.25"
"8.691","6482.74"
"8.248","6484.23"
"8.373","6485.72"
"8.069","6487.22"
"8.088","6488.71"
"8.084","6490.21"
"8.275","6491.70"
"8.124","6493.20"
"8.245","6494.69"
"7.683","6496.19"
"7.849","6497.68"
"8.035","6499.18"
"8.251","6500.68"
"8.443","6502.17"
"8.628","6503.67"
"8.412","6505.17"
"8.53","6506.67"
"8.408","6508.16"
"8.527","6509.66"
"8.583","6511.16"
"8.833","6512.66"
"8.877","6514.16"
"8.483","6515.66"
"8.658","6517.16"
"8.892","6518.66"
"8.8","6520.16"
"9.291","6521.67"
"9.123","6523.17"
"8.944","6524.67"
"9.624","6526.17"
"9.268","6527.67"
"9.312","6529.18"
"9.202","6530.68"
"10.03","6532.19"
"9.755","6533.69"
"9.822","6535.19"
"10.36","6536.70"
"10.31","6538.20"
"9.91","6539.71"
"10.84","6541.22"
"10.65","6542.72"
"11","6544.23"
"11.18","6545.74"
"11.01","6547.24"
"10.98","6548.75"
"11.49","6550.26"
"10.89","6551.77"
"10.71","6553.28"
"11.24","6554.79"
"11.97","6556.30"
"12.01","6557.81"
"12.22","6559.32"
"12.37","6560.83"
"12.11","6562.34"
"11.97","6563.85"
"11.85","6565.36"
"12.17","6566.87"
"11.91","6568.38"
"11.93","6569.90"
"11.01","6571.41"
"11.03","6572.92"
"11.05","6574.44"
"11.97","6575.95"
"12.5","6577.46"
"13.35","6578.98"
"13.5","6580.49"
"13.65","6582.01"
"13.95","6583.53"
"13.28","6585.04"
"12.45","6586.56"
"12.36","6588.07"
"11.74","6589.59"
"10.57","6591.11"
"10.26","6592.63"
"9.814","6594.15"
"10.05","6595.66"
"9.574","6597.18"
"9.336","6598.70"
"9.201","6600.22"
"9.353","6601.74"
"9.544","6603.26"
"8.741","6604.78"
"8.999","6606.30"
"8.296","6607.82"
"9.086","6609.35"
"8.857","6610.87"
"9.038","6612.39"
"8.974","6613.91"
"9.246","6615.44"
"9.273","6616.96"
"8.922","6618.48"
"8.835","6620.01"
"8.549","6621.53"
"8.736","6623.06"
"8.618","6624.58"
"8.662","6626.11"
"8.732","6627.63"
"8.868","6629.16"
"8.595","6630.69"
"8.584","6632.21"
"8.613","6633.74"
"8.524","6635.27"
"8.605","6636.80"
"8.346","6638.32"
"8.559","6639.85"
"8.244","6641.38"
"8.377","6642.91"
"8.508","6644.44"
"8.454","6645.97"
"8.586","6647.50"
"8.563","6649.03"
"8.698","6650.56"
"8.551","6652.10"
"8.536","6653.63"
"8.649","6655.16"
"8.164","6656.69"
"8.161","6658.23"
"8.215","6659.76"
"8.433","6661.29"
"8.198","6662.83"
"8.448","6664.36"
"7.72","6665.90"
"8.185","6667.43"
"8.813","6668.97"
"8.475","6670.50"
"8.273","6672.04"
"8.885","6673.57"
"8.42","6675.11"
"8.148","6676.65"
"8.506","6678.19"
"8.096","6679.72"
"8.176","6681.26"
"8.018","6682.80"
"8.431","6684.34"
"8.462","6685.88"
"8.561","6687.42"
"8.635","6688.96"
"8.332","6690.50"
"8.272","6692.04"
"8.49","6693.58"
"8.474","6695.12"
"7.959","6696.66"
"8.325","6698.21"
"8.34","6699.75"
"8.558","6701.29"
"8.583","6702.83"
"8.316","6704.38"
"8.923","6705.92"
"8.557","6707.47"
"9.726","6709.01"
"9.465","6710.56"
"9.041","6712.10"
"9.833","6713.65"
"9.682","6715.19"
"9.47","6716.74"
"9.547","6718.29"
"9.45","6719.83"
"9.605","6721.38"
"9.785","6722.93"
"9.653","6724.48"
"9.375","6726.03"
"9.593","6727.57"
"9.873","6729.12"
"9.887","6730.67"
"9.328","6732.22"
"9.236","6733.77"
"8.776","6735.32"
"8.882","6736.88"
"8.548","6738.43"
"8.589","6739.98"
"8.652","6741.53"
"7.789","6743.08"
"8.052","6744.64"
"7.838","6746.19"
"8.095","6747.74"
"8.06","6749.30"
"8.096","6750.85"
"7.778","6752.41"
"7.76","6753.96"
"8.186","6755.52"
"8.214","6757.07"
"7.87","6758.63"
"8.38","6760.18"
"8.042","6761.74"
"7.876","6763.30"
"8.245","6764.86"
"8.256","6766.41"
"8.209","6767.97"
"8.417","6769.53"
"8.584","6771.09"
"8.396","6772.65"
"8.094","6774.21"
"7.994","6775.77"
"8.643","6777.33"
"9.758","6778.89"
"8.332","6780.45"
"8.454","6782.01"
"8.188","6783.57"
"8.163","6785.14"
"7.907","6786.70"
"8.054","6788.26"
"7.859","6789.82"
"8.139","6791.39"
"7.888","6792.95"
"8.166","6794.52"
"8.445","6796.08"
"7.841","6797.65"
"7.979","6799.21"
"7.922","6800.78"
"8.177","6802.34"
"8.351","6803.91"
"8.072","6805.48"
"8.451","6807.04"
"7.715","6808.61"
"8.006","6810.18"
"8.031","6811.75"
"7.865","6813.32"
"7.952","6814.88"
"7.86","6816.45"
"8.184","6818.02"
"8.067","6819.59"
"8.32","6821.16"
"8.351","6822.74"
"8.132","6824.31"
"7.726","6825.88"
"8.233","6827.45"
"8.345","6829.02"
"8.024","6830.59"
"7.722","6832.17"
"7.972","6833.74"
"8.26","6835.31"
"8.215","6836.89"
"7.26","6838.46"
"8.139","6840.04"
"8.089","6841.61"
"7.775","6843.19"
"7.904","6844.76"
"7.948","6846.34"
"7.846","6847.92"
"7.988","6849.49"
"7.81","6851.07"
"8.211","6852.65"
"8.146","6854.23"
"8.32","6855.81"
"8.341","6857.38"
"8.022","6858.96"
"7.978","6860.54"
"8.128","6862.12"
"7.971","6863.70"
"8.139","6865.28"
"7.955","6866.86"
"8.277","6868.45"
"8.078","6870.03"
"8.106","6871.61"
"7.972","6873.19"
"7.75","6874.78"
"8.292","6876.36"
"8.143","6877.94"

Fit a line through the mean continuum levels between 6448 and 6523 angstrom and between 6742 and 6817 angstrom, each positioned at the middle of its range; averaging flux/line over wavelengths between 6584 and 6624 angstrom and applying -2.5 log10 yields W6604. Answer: -0.18 mag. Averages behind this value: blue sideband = 8.4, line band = 9.76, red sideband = 8.14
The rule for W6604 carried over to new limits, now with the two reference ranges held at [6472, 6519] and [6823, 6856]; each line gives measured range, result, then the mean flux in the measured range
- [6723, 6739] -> -0.152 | 9.34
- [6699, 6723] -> -0.128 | 9.16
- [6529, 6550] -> -0.237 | 10.4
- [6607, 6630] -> -0.076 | 8.84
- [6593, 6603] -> -0.160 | 9.59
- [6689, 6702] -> -0.026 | 8.36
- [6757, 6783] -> -0.035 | 8.34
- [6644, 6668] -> -0.023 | 8.38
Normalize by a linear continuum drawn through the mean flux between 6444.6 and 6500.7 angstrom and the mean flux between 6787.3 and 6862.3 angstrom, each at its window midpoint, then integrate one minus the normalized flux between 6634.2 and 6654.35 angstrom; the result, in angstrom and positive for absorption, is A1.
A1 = -0.8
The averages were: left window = 8.28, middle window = 8.5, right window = 8.05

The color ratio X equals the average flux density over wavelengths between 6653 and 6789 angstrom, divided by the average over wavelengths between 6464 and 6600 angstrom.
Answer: 0.86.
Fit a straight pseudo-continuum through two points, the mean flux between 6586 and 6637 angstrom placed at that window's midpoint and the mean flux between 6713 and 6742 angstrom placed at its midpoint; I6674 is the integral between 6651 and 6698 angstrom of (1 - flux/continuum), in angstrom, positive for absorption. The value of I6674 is 5.0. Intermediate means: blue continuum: 9.34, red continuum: 9.36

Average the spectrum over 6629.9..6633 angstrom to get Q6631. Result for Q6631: 8.59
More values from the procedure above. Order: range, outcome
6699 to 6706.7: 8.54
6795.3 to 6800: 8.09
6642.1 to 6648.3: 8.48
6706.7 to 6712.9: 9.2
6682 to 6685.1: 8.22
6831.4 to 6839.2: 7.9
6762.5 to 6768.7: 8.15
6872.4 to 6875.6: 7.86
